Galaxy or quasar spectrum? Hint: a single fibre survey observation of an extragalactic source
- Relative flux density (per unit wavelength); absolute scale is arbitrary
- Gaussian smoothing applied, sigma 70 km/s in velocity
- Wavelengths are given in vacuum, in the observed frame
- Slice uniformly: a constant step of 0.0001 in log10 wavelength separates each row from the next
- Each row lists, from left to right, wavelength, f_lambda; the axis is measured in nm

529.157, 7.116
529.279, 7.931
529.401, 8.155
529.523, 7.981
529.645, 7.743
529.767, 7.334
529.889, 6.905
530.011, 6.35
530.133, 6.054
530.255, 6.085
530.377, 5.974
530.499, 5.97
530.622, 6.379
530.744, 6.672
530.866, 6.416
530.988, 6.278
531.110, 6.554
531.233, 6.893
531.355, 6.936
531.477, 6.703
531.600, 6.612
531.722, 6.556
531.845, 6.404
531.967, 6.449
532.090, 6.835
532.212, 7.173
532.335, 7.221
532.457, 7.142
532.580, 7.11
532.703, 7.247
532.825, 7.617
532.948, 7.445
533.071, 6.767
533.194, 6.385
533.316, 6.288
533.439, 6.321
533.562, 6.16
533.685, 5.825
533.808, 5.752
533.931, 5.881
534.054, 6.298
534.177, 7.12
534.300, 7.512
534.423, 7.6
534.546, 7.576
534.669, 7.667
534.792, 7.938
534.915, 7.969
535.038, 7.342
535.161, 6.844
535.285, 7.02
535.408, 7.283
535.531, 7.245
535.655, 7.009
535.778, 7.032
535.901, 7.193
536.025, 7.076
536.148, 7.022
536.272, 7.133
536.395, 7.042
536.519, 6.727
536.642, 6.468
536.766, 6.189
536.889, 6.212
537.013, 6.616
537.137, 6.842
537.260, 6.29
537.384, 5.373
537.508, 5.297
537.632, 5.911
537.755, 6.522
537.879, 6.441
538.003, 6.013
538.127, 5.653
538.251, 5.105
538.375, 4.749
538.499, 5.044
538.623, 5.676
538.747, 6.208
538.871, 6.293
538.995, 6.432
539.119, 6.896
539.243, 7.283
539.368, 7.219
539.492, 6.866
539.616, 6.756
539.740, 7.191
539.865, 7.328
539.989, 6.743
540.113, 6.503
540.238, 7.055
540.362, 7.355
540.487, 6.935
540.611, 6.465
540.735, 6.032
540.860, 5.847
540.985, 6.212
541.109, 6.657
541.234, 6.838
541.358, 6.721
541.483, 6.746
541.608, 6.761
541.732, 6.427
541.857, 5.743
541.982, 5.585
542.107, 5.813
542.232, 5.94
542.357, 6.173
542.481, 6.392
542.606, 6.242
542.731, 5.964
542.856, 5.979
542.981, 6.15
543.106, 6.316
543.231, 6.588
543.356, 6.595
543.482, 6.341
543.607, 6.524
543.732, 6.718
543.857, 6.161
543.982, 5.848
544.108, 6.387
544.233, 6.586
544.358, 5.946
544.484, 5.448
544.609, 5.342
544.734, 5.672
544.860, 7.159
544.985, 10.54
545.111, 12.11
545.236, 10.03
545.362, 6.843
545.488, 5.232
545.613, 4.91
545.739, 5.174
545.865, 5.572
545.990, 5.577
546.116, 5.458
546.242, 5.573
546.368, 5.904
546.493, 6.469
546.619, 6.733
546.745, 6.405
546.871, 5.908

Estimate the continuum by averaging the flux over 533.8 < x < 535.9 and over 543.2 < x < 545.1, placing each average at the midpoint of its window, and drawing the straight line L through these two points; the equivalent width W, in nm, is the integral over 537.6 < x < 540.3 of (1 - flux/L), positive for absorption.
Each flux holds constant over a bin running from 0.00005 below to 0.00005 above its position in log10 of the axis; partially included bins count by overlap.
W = 0.23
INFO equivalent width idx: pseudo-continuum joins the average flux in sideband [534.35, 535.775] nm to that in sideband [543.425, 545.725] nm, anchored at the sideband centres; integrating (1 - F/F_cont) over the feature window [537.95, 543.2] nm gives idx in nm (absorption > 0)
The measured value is 0.54 nm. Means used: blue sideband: 7.4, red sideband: 6.84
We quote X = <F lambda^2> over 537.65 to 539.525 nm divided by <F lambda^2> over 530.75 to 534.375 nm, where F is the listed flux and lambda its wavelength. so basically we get 0.94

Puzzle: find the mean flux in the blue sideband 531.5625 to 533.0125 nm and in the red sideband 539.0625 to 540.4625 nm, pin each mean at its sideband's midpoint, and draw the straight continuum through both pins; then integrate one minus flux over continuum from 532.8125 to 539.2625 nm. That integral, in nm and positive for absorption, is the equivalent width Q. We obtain 0.38 nm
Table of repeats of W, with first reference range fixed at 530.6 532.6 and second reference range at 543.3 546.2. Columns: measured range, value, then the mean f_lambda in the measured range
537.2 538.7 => 0.223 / 5.68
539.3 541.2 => -0.028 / 6.74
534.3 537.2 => -0.177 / 7.1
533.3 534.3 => 0.063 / 6.28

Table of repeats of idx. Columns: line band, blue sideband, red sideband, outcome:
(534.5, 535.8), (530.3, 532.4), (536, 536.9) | -0.13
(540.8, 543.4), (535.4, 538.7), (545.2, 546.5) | -0.06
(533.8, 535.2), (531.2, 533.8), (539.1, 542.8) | -0.10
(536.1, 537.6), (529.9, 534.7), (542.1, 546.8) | 0.04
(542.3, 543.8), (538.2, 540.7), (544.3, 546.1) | 0.08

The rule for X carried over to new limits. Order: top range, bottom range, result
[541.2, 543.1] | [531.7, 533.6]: 0.94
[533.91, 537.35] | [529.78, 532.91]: 1.07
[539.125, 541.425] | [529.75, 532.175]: 1.08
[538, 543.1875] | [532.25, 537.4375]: 0.94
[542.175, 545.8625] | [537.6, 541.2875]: 1.04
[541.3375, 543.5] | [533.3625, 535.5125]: 0.92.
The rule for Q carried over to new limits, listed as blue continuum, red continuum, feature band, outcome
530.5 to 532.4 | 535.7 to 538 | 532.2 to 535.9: -0.23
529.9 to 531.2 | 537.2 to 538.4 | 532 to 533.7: -0.20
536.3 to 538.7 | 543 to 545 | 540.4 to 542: -0.05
